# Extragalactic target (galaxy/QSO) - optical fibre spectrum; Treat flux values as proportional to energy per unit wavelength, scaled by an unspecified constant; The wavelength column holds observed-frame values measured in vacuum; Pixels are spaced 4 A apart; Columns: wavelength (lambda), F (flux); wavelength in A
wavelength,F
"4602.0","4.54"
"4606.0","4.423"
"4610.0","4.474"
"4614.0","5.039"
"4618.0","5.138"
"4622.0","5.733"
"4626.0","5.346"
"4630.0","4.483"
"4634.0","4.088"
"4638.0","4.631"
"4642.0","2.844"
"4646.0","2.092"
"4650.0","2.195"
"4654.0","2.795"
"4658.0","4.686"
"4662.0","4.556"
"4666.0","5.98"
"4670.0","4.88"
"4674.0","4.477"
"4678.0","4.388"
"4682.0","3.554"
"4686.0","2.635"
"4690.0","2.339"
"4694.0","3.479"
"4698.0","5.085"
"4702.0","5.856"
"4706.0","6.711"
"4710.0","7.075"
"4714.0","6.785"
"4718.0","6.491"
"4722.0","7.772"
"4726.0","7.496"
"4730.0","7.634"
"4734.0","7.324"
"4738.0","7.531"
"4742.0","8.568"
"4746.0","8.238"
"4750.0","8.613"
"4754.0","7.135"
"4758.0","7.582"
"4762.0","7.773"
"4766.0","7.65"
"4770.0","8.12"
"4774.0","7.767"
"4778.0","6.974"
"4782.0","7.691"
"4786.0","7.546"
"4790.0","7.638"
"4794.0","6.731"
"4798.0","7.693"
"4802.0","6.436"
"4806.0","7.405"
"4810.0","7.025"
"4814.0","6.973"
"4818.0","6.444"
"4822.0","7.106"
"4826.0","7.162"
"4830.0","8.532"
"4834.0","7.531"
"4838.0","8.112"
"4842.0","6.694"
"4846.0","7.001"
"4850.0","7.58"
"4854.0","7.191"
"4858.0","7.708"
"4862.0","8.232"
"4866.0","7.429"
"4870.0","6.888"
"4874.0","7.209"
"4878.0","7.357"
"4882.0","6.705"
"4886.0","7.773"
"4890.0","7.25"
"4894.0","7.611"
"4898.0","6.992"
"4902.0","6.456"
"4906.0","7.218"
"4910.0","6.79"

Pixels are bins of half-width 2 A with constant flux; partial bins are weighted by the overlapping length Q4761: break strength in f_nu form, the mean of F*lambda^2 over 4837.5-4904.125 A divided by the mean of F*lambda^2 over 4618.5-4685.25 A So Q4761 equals 1.92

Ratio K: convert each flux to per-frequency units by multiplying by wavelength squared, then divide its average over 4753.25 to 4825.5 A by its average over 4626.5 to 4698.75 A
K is 2.00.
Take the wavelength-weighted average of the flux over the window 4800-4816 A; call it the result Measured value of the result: 6.96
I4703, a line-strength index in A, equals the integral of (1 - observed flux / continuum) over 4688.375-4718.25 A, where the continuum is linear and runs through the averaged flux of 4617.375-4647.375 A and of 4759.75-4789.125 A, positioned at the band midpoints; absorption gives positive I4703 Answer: 2.79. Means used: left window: 4.3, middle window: 5.46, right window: 7.65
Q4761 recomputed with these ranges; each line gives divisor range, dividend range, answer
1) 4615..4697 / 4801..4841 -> 1.93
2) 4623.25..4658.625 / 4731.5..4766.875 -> 2.22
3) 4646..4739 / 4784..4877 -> 1.49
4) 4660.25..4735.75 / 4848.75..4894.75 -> 1.44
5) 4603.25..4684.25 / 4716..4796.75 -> 1.86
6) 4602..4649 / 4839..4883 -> 1.86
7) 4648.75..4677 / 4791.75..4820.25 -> 1.73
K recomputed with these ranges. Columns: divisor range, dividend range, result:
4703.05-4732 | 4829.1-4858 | 1.11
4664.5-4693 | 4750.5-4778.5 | 2.00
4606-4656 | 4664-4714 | 1.20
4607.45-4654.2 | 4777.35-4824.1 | 1.86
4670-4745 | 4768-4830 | 1.29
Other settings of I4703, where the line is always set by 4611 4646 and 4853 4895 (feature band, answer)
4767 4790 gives -4.96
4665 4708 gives 6.12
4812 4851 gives -2.32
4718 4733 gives -4.81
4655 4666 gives 0.43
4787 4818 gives -2.59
